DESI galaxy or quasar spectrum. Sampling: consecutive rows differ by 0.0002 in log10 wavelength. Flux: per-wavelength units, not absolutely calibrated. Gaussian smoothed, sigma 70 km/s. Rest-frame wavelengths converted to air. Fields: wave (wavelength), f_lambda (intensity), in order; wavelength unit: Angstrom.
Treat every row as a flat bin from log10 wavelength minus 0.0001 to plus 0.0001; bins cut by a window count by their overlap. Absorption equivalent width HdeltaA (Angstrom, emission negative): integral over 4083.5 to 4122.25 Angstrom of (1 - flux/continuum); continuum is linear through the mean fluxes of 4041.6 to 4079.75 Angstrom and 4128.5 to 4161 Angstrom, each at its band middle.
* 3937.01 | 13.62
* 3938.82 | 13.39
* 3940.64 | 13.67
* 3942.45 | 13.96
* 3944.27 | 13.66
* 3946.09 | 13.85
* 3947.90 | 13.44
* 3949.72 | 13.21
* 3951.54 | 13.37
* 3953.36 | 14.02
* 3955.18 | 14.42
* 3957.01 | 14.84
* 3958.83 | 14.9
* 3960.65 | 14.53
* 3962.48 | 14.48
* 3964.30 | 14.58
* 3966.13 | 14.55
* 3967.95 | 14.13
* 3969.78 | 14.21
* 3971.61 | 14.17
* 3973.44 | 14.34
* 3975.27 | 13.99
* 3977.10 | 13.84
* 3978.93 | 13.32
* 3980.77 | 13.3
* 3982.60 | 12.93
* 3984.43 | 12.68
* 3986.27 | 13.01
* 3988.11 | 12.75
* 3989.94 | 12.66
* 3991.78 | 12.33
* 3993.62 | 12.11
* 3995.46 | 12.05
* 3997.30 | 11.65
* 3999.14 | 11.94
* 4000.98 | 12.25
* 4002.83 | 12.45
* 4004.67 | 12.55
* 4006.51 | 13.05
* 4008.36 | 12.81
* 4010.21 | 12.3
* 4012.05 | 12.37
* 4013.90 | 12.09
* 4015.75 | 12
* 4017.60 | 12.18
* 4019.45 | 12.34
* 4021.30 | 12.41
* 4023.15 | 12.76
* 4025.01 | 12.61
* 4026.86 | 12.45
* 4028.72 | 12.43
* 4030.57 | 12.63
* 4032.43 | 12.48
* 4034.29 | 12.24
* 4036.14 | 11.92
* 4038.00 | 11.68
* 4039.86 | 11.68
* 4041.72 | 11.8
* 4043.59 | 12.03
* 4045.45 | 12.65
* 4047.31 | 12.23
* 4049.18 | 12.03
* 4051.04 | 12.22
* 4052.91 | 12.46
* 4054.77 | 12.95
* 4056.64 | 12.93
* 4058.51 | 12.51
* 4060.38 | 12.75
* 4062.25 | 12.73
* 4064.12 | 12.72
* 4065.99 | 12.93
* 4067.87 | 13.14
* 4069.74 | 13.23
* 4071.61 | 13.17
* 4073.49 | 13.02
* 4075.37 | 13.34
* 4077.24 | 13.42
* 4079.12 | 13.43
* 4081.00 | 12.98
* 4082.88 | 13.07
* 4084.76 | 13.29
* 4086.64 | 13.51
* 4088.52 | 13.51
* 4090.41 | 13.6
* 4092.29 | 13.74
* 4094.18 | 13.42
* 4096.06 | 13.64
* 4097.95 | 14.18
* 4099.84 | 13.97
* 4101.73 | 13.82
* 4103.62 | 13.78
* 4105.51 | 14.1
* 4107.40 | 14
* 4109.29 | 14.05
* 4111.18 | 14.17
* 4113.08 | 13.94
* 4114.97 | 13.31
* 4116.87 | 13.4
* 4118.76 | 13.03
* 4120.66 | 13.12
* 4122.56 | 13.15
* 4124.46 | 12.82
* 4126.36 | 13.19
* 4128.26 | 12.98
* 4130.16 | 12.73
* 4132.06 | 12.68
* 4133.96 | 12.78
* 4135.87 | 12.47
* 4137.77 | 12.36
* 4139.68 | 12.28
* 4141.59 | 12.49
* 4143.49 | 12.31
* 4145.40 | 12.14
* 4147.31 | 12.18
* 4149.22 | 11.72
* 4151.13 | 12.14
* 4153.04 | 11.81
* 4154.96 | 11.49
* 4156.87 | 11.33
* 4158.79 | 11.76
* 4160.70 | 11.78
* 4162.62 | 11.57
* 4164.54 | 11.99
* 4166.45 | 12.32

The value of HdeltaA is -3.73 Angstrom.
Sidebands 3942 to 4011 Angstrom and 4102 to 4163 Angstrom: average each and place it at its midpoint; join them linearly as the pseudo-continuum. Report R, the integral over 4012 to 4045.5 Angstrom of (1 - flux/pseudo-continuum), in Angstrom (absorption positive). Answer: 2.4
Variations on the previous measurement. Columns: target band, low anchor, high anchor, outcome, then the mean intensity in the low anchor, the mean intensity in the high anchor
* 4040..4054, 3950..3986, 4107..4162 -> 1.2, 14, 12.7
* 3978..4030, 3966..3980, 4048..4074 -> 4.2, 14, 12.8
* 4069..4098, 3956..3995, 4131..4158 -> -1.6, 13.7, 12.2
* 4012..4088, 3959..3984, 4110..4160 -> 4.1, 14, 12.6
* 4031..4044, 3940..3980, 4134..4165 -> 1.2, 14.1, 12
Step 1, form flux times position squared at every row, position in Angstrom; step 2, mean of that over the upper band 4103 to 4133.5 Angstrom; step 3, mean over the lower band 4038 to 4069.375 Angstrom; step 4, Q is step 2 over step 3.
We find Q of 1.11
